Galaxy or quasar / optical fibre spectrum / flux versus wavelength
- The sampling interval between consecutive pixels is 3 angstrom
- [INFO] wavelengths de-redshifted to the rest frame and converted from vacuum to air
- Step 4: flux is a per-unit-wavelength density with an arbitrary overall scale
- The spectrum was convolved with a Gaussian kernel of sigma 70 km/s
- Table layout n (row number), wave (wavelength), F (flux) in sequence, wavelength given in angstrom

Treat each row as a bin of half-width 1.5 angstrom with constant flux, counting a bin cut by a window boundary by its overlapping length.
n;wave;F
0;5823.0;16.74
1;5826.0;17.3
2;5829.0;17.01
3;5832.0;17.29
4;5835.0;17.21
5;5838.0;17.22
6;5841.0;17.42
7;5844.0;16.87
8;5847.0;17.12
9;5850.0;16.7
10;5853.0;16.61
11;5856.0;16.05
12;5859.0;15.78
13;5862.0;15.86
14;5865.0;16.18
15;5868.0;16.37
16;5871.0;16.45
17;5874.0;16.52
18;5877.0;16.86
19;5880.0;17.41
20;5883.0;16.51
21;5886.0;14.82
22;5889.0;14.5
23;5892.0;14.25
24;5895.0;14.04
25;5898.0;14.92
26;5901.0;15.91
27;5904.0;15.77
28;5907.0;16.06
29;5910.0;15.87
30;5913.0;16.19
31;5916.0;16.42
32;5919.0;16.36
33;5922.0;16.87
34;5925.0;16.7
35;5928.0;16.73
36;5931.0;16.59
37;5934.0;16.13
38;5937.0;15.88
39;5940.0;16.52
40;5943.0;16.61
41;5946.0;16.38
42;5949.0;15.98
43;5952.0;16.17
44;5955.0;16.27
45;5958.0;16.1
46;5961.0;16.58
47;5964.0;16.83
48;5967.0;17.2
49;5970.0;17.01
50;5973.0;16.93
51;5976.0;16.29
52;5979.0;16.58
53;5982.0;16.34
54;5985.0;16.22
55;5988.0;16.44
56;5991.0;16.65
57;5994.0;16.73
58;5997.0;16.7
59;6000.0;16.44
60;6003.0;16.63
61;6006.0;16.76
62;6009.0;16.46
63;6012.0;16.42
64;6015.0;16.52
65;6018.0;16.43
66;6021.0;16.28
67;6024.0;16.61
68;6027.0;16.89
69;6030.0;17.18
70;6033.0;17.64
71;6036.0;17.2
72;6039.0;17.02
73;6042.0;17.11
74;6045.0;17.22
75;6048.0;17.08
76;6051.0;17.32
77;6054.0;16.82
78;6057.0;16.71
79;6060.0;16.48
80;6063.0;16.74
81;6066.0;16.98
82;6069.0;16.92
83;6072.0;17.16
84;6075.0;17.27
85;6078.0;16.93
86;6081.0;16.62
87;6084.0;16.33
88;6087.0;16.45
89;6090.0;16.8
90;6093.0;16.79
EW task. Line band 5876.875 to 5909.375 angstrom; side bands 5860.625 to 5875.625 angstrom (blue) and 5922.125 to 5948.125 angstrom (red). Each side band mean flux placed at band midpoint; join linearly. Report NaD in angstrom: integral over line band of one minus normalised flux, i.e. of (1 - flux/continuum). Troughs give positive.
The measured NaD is 1.7 angstrom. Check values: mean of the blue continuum 16.3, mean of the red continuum 16.5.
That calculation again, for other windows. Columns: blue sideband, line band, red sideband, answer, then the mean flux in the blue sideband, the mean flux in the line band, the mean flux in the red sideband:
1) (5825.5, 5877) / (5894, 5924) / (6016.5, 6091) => 1.55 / 16.7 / 15.9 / 16.9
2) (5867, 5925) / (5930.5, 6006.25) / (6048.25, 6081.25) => -0.67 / 15.9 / 16.5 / 16.9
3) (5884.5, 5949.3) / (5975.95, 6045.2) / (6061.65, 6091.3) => -1.10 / 15.9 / 16.7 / 16.8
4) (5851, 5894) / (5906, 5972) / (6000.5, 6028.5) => -0.73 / 16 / 16.4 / 16.6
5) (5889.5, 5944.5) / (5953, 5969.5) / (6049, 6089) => -0.40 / 16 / 16.6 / 16.8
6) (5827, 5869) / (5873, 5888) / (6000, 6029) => 0.29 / 16.7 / 16.4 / 16.6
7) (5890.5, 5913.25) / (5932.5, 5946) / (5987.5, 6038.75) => -0.42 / 15.3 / 16.3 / 16.7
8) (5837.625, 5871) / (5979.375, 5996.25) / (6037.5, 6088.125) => 0.27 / 16.5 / 16.5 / 16.9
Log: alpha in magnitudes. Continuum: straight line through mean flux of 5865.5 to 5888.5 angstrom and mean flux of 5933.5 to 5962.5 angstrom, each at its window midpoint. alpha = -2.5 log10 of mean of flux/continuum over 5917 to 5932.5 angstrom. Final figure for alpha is -0.02 mag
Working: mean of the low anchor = 16.3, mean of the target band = 16.6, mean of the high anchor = 16.3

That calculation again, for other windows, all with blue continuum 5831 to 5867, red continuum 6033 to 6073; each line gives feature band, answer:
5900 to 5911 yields 0.06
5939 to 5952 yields 0.03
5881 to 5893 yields 0.11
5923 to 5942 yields 0.02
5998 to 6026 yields 0.03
